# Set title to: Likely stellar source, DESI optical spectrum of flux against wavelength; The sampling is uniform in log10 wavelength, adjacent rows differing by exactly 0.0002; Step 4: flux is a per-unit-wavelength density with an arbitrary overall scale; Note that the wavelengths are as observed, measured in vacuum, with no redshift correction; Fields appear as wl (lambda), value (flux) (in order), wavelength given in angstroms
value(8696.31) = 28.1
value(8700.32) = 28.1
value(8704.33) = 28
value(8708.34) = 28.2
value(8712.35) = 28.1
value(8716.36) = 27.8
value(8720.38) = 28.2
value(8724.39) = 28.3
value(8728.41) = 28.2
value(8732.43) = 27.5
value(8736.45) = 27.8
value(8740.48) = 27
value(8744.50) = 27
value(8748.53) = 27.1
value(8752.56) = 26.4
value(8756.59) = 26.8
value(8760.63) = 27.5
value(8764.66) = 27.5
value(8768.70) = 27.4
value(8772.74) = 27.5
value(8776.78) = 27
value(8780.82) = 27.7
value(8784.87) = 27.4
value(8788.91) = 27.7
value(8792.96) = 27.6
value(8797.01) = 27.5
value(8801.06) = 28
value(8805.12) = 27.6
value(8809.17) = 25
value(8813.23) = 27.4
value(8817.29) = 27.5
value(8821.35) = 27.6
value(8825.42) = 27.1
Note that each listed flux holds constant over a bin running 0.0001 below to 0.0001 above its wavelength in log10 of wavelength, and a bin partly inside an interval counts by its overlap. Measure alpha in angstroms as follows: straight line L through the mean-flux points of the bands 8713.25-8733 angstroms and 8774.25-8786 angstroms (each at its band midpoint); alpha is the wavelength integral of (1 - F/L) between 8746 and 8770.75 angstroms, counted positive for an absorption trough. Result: 0.5 angstroms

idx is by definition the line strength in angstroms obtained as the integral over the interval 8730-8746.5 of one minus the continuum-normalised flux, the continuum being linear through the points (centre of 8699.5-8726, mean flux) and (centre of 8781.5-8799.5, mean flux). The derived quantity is 0.3 angstroms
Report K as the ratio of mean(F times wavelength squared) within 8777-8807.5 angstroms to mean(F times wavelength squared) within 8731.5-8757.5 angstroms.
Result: 1.0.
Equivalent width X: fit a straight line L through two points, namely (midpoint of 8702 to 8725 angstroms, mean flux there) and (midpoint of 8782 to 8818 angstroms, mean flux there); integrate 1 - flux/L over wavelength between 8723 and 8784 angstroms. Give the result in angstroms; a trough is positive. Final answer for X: 0.78 angstroms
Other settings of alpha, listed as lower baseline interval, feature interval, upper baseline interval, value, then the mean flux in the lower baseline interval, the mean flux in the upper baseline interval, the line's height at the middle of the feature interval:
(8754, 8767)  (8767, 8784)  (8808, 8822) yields -0.2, 27.2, 26.9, 27.1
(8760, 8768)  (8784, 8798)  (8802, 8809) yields -0.2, 27.5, 27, 27.2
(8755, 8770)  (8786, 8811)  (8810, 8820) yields 0.0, 27.3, 27.2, 27.2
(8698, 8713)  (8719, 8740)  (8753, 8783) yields -0.1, 28.1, 27.3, 27.8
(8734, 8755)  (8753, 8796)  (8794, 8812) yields -0.5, 27.1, 27.1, 27.1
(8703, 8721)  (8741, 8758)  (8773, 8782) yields 0.5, 28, 27.4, 27.7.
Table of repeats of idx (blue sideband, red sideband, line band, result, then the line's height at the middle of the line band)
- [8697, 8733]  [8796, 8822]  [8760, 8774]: 0.06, 27.6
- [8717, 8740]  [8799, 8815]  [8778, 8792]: -0.16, 27.3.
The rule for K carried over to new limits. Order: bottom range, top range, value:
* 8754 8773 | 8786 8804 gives 1.02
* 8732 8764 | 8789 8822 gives 1.02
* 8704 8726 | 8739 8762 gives 0.97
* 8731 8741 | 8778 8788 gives 1.01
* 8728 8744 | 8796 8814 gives 1.00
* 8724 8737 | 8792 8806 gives 1.01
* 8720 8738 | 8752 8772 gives 0.98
